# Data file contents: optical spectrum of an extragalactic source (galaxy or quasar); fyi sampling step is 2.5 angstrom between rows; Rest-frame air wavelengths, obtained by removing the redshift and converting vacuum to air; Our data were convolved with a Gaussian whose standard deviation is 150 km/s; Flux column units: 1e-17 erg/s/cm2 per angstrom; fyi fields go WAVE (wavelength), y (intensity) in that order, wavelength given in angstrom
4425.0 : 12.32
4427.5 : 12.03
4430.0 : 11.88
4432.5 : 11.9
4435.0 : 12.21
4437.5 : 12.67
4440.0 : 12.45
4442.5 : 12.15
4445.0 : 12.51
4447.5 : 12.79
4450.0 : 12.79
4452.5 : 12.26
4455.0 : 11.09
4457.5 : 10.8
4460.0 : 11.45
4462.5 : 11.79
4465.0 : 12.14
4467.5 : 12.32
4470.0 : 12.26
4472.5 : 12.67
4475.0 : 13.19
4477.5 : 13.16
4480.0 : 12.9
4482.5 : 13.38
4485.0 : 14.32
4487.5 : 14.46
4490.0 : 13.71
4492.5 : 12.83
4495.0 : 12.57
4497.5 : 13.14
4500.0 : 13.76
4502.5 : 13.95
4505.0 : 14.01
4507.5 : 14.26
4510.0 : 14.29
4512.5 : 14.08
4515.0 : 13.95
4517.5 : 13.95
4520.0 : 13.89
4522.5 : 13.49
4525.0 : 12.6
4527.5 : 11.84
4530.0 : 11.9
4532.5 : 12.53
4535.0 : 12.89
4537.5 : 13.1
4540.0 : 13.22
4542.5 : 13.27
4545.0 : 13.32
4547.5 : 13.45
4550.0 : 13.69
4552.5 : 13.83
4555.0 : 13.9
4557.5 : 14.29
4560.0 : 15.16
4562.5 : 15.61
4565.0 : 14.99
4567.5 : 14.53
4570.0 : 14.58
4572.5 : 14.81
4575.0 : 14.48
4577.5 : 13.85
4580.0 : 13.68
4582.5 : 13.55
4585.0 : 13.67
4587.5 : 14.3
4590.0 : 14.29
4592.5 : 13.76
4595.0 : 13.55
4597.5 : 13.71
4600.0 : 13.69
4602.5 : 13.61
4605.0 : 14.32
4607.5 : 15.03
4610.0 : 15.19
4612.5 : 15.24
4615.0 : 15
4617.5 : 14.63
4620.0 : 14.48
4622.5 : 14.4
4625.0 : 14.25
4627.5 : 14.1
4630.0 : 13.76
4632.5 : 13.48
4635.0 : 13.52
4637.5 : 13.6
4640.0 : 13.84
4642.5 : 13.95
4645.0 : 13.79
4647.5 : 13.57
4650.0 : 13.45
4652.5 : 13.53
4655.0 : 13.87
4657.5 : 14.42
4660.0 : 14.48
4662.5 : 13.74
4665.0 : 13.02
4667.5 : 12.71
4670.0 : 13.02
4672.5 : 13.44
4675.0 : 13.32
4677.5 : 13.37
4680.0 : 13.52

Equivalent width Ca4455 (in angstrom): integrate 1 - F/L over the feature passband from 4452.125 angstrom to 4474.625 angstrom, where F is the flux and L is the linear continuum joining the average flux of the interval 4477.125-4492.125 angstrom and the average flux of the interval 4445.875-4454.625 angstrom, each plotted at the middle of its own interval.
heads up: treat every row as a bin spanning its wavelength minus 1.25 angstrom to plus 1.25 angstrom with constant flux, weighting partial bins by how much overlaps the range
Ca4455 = 1.8 angstrom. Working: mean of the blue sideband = 12.5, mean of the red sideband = 13.6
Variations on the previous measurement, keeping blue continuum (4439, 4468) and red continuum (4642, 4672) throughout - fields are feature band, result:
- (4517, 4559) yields -1.82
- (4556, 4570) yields -2.15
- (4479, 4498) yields -1.74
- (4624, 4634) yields -0.36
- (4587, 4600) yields -0.75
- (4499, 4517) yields -2.29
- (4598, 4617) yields -1.89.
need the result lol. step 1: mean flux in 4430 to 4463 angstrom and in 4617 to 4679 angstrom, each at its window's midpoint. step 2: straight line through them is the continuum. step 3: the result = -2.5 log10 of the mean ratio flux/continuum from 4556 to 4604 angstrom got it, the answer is -0.08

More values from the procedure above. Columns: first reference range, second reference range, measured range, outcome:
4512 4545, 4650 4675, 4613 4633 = -0.07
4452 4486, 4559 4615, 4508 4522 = -0.07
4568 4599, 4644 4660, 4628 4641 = 0.02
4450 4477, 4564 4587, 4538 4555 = 0.02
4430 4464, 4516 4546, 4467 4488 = -0.06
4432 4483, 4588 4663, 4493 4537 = -0.04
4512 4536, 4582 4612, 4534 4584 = -0.03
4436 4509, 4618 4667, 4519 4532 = 0.04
